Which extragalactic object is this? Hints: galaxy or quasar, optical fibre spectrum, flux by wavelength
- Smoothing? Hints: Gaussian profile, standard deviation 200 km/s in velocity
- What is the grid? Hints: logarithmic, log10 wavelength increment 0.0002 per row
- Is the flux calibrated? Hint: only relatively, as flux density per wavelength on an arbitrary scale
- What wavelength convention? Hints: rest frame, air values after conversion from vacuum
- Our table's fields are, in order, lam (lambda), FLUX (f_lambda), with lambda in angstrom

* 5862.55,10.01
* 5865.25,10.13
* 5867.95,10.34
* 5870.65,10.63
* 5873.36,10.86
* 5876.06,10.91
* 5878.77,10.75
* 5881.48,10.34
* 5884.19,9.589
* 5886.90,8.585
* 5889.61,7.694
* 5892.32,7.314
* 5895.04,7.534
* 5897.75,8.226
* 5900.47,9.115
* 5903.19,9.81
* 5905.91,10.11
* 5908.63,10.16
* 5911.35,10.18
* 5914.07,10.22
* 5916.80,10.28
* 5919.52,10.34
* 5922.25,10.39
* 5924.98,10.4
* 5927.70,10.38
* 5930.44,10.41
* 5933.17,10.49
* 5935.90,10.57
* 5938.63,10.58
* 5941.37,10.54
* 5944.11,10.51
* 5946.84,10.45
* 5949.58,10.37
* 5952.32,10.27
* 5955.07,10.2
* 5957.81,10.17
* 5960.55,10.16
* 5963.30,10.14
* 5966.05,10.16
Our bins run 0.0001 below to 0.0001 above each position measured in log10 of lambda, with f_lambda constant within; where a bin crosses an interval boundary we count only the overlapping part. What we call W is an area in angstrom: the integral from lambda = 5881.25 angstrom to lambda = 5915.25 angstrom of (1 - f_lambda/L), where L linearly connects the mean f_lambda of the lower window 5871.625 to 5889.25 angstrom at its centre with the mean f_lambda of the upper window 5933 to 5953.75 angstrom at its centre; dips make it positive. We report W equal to 3.6 angstrom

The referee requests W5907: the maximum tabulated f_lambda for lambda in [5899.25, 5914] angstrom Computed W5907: 10.18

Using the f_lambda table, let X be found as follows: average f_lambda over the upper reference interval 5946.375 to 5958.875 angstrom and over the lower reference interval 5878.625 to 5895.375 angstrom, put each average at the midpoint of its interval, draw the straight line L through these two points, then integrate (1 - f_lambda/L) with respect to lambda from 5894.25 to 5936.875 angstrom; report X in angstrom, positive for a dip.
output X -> -2.29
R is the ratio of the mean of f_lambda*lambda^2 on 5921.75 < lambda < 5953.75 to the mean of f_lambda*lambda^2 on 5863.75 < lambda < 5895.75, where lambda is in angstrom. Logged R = 1.1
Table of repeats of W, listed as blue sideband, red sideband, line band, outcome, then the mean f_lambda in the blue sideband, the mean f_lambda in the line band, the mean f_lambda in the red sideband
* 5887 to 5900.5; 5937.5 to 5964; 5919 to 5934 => -1.76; 7.92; 10.4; 10.3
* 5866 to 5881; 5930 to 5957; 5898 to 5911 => 1.06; 10.7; 9.69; 10.4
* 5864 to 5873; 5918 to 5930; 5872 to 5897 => 2.76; 10.4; 9.26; 10.4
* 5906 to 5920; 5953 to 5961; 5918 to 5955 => -0.82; 10.2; 10.4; 10.2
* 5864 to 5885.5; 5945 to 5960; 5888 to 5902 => 3.22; 10.4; 8.01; 10.3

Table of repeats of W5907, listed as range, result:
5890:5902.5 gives 9.115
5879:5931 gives 10.41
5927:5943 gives 10.58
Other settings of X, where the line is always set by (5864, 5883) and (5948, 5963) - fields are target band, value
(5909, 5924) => 0.2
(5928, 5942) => -0.3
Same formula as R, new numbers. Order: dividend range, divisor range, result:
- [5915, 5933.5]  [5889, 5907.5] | 1.22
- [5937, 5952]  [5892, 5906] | 1.23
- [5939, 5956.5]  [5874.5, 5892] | 1.12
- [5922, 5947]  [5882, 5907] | 1.22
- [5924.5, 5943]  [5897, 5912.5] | 1.10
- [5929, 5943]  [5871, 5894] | 1.12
